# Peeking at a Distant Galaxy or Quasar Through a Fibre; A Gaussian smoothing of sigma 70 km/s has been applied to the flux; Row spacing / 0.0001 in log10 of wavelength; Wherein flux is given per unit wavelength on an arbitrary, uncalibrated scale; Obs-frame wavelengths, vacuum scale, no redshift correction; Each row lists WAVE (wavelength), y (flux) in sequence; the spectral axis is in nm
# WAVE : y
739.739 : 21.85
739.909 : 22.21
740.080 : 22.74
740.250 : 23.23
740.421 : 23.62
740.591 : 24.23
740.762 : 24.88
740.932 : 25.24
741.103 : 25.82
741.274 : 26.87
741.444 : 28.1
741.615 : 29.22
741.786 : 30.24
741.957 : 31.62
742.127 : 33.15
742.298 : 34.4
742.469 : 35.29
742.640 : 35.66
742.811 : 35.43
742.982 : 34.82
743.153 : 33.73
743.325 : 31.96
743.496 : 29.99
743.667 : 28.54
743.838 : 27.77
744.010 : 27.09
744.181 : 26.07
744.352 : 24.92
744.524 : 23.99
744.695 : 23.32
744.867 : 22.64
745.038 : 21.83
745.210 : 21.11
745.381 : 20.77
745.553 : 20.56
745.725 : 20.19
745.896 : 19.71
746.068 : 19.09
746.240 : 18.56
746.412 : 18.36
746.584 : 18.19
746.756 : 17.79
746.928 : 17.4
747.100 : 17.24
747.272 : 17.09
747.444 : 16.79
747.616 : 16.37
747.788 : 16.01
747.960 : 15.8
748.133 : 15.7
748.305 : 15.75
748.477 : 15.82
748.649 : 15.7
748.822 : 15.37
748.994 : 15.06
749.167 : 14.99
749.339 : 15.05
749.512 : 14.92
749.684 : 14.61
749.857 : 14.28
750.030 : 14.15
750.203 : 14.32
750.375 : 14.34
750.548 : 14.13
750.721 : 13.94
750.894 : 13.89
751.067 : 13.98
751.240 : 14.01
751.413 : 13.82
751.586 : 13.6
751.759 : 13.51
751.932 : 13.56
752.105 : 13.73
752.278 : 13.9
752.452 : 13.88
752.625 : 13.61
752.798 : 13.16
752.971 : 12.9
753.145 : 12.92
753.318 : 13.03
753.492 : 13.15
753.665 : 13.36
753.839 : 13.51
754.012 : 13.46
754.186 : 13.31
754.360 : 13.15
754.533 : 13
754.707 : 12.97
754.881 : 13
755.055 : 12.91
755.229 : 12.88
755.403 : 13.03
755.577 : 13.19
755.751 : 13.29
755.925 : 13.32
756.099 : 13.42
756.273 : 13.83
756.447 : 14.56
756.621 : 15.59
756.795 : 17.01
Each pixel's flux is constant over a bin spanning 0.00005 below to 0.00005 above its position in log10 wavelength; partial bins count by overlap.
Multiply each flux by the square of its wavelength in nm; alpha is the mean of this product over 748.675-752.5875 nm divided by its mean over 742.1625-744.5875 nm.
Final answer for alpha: 0.5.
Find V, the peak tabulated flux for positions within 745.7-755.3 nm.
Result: 20.19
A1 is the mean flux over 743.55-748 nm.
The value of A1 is 20.8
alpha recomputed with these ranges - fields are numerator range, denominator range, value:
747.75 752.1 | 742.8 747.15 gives 0.62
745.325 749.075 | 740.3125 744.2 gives 0.59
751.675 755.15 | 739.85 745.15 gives 0.49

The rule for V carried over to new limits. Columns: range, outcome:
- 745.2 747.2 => 21.11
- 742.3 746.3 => 35.66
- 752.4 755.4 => 13.88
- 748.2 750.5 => 15.82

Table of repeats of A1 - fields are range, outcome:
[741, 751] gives 21.8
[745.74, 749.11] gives 17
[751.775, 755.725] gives 13.3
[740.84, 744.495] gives 30.2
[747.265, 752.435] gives 14.8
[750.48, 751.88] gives 13.8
